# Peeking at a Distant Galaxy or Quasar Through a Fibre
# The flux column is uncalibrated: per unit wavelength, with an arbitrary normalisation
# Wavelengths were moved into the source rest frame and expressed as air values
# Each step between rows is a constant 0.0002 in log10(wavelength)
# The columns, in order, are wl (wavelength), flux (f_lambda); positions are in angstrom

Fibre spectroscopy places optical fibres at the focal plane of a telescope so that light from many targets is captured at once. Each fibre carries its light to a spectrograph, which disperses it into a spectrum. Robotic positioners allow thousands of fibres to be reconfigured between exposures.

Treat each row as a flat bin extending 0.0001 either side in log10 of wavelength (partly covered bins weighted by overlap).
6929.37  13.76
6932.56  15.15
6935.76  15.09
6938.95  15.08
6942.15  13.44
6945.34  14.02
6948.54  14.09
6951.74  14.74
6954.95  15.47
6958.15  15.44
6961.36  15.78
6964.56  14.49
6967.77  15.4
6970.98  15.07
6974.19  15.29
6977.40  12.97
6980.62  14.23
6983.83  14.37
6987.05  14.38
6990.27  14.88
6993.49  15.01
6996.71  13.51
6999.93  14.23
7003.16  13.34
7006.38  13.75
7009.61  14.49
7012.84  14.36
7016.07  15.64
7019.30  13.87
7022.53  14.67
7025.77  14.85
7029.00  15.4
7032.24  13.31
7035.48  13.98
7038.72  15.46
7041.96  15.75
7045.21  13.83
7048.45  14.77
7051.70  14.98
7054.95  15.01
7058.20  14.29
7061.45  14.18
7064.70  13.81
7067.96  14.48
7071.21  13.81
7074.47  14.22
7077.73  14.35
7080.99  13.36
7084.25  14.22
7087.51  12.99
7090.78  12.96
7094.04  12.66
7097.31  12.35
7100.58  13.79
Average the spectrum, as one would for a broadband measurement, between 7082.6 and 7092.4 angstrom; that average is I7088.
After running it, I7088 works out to 13.4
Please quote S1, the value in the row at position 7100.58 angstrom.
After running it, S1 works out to 13.79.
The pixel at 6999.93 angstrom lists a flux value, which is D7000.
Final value 14.23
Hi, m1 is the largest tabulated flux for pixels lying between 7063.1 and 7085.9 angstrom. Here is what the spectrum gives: 14.48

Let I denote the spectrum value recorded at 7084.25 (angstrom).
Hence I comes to 14.22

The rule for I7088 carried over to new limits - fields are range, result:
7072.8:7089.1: 13.8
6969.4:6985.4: 14.4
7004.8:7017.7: 14.6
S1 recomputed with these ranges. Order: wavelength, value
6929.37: 13.76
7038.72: 15.46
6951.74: 14.74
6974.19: 15.29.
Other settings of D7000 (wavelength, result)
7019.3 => 13.87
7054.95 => 15.01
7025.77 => 14.85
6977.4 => 12.97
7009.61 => 14.49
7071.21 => 13.81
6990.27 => 14.88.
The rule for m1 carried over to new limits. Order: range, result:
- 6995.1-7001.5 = 14.23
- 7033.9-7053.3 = 15.75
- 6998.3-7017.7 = 15.64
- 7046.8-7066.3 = 15.01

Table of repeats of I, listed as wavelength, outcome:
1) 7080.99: 13.36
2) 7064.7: 13.81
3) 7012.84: 14.36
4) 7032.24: 13.31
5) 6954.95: 15.47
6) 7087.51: 12.99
